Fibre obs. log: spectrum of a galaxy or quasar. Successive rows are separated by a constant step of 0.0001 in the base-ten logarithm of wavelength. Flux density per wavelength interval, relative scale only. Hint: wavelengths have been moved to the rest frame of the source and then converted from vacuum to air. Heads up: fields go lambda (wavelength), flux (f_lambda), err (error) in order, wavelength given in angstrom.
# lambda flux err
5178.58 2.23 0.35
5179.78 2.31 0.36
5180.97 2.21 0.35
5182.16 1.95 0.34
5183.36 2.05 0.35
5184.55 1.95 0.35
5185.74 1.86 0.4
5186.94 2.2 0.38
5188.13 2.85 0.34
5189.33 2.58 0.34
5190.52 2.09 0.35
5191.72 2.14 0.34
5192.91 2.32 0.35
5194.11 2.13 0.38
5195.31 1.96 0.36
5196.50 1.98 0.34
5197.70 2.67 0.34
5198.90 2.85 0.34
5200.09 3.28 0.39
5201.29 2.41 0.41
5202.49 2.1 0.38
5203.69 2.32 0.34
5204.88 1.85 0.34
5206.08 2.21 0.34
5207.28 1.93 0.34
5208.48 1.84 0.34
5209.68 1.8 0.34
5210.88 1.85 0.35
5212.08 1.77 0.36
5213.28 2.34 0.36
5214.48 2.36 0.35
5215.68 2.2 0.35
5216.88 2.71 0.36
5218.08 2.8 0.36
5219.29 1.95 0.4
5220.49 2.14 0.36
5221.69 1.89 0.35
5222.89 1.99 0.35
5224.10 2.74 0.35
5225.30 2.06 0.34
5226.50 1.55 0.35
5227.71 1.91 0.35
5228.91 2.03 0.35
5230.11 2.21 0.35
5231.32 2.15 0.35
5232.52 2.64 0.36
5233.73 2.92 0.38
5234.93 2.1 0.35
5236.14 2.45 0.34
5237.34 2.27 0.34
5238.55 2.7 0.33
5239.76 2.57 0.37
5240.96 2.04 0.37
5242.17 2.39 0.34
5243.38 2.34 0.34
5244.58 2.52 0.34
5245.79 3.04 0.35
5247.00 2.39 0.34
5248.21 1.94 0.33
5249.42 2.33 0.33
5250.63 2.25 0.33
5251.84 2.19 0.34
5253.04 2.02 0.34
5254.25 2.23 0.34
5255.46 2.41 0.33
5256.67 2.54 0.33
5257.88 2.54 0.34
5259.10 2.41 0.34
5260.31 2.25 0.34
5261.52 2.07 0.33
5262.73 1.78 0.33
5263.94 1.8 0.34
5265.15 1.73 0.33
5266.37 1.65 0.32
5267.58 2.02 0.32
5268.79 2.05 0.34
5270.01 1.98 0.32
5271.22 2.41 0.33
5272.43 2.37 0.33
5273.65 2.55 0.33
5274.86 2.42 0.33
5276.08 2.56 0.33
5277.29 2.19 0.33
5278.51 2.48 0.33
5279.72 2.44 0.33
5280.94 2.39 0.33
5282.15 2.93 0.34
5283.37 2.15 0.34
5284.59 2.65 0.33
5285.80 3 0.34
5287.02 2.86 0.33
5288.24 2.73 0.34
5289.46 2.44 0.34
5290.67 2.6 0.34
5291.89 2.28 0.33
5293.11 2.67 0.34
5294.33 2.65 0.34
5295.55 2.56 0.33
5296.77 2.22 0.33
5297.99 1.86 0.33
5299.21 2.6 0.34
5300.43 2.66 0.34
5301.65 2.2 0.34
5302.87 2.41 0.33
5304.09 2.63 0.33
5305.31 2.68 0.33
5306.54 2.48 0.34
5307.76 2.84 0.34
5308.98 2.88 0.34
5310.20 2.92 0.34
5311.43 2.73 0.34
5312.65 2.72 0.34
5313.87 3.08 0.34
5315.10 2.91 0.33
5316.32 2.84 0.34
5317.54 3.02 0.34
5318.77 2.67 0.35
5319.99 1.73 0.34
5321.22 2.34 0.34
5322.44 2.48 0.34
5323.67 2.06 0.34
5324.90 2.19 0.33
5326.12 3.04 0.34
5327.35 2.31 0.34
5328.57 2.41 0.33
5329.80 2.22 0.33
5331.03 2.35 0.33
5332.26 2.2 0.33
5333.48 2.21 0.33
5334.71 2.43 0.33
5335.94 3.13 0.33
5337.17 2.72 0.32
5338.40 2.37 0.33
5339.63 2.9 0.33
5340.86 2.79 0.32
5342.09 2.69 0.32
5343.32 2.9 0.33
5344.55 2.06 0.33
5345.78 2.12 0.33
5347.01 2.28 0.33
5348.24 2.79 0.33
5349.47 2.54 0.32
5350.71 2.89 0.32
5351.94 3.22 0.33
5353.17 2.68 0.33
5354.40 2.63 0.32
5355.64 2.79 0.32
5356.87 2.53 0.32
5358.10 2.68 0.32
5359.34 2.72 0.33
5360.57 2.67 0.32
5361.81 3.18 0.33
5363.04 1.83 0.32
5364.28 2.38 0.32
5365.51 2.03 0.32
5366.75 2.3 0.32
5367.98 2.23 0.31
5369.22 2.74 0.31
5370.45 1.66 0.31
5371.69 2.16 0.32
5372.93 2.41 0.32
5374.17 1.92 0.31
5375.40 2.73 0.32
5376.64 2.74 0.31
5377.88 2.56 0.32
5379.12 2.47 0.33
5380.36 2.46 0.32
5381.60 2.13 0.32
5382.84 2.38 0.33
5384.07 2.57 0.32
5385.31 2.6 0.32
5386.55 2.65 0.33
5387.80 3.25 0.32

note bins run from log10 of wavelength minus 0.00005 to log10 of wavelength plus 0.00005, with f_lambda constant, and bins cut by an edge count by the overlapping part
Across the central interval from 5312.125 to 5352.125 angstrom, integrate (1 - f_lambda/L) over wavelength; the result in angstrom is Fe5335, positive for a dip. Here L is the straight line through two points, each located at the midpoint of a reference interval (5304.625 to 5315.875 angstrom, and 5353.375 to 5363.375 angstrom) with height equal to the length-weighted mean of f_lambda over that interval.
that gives 2.6 angstrom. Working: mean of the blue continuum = 2.8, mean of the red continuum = 2.65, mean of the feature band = 2.56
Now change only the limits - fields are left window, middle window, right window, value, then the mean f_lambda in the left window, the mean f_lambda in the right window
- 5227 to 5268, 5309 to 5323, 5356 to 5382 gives -2.04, 2.26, 2.41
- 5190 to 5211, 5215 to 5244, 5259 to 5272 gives -2.21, 2.22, 2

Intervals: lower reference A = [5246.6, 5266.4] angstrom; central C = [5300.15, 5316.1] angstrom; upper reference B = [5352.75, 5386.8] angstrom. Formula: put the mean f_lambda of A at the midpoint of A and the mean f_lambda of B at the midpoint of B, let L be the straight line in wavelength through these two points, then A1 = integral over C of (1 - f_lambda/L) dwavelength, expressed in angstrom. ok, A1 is -2.9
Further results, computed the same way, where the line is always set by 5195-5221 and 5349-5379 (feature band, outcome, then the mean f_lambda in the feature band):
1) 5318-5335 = 0.8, 2.34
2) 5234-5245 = -0.4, 2.39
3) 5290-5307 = -0.5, 2.46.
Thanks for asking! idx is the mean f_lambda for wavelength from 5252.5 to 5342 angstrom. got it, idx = 2.45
